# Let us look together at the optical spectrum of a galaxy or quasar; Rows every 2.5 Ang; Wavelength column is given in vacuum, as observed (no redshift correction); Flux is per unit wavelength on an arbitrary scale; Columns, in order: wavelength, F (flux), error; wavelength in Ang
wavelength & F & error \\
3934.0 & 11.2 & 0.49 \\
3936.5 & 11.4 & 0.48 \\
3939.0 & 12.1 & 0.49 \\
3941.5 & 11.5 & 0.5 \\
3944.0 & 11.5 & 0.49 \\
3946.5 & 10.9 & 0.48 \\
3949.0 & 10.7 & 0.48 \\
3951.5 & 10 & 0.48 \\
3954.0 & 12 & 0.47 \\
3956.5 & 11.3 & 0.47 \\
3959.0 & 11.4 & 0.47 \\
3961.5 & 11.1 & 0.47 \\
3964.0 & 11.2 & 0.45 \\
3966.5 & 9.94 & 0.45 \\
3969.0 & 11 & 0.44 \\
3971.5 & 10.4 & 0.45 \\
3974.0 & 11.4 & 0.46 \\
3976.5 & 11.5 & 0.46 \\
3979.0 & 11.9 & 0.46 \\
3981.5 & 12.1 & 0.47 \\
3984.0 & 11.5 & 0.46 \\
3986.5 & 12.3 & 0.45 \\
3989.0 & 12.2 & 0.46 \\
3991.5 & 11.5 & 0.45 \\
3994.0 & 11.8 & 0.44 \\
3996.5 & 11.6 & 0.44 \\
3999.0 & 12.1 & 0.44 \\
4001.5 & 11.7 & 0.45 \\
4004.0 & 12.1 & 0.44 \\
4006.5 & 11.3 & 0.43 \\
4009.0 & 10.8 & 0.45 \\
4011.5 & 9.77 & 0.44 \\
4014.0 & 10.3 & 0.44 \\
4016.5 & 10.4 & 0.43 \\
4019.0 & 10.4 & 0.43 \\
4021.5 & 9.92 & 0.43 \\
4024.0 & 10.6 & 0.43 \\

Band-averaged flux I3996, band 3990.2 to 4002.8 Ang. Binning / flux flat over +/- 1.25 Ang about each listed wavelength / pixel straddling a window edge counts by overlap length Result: 11.7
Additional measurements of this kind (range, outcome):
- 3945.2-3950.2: 10.8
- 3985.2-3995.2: 11.9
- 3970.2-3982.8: 11.5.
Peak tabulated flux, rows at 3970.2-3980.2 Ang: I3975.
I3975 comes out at 11.9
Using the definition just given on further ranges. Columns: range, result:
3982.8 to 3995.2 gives 12.3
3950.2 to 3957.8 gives 12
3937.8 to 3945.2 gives 12.1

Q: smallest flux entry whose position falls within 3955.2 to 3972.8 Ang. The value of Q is 9.94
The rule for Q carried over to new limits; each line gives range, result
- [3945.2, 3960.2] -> 10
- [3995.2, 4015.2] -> 9.77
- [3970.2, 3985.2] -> 10.4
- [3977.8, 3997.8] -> 11.5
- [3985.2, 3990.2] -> 12.2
